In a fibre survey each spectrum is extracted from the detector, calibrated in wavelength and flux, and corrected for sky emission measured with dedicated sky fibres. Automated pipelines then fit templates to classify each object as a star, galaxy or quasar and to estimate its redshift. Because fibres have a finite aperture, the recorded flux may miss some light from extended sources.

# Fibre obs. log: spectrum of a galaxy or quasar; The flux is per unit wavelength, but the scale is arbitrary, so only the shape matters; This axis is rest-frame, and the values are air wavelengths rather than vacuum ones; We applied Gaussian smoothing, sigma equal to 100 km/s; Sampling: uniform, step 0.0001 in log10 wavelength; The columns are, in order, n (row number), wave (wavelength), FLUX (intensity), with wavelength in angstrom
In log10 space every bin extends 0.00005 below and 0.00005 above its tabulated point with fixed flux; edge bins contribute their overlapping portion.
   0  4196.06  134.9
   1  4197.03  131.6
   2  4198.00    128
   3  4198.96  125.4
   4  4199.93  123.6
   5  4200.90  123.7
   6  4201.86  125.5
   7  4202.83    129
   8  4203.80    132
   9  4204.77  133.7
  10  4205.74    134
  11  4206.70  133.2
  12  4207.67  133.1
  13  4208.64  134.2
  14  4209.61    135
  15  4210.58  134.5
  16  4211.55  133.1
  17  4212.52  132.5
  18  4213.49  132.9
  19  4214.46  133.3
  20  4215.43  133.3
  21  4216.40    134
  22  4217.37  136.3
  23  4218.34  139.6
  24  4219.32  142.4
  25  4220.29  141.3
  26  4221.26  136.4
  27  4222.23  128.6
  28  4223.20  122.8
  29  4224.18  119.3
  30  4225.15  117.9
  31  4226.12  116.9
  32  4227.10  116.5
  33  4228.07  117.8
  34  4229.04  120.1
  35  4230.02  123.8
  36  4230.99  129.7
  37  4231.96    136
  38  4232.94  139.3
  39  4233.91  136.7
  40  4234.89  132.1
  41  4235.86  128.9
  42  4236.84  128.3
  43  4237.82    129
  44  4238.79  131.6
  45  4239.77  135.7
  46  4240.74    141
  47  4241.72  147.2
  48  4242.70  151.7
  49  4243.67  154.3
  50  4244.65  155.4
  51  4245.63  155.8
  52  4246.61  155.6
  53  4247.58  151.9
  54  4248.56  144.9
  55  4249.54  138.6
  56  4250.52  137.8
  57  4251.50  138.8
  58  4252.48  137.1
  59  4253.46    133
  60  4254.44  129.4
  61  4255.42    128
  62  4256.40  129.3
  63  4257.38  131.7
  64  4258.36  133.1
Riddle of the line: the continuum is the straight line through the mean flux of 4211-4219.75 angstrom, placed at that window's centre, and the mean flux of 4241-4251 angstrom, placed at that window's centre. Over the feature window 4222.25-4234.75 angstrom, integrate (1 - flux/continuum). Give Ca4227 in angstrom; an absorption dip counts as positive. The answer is 1.4 angstrom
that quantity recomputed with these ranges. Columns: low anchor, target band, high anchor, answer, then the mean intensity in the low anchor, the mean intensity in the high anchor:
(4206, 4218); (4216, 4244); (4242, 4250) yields 2.1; 134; 151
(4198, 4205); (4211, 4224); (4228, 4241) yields -0.5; 127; 131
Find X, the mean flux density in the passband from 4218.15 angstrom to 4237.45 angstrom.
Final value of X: 128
